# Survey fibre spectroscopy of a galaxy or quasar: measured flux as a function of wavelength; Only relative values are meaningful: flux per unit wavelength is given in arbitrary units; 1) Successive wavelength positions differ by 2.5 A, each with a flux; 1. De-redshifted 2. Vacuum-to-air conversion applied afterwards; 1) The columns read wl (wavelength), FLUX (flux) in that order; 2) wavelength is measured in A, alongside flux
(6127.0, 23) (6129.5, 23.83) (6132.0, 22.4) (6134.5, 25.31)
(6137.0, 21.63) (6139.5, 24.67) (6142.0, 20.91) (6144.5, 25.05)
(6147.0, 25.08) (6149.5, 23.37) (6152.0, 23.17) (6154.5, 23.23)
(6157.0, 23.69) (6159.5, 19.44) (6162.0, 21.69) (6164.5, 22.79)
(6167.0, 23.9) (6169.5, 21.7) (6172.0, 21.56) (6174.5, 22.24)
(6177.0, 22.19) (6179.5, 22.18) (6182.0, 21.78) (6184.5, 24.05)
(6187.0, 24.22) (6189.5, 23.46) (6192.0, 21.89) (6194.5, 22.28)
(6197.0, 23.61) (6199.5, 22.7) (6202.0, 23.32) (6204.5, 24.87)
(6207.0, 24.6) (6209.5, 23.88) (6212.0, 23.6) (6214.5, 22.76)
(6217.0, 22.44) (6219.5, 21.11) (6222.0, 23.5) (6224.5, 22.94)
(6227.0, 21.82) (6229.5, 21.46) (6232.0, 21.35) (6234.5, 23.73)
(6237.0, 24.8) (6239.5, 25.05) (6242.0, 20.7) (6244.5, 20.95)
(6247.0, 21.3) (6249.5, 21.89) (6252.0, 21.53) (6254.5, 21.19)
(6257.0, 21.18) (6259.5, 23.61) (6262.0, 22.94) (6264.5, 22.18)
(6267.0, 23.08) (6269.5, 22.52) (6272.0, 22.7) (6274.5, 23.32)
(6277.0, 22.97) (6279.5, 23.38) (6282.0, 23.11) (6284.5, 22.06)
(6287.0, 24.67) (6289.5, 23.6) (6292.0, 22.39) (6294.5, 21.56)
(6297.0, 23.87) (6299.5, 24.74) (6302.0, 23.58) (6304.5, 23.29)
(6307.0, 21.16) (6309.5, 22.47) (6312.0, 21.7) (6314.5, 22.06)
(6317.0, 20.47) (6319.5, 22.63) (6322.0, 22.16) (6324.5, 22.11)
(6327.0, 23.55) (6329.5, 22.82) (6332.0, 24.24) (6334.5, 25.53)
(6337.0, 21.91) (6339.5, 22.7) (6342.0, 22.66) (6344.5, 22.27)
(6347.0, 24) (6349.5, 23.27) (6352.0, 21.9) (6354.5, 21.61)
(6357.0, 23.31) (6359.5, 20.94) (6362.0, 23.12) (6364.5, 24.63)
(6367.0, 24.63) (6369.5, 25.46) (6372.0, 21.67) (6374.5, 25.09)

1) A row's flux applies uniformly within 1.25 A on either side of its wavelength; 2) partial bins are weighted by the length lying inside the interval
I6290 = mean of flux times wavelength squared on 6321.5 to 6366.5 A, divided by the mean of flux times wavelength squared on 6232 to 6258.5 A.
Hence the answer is 1.1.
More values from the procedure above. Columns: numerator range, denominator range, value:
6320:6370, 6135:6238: 1.06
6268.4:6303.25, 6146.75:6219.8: 1.05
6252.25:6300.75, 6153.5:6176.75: 1.07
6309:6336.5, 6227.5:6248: 1.04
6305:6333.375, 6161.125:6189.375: 1.03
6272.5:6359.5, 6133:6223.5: 1.04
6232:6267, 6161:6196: 1.01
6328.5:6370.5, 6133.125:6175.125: 1.08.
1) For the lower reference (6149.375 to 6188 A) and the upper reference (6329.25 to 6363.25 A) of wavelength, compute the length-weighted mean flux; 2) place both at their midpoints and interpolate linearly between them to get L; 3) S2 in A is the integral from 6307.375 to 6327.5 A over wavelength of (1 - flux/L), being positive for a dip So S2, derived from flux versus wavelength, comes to 0.7 A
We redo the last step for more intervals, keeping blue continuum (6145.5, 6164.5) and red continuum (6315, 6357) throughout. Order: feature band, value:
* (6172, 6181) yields 0.3 A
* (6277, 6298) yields -0.3 A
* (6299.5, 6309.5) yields -0.1 A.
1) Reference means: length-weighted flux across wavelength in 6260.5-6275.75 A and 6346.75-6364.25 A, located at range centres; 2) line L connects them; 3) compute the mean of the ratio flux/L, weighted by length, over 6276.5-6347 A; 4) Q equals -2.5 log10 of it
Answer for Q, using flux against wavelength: -0.01 mag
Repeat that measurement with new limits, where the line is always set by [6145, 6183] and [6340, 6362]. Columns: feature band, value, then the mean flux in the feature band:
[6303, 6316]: 0.020 mag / 22.1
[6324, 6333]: -0.033 mag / 23.2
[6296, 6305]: -0.064 mag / 23.9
